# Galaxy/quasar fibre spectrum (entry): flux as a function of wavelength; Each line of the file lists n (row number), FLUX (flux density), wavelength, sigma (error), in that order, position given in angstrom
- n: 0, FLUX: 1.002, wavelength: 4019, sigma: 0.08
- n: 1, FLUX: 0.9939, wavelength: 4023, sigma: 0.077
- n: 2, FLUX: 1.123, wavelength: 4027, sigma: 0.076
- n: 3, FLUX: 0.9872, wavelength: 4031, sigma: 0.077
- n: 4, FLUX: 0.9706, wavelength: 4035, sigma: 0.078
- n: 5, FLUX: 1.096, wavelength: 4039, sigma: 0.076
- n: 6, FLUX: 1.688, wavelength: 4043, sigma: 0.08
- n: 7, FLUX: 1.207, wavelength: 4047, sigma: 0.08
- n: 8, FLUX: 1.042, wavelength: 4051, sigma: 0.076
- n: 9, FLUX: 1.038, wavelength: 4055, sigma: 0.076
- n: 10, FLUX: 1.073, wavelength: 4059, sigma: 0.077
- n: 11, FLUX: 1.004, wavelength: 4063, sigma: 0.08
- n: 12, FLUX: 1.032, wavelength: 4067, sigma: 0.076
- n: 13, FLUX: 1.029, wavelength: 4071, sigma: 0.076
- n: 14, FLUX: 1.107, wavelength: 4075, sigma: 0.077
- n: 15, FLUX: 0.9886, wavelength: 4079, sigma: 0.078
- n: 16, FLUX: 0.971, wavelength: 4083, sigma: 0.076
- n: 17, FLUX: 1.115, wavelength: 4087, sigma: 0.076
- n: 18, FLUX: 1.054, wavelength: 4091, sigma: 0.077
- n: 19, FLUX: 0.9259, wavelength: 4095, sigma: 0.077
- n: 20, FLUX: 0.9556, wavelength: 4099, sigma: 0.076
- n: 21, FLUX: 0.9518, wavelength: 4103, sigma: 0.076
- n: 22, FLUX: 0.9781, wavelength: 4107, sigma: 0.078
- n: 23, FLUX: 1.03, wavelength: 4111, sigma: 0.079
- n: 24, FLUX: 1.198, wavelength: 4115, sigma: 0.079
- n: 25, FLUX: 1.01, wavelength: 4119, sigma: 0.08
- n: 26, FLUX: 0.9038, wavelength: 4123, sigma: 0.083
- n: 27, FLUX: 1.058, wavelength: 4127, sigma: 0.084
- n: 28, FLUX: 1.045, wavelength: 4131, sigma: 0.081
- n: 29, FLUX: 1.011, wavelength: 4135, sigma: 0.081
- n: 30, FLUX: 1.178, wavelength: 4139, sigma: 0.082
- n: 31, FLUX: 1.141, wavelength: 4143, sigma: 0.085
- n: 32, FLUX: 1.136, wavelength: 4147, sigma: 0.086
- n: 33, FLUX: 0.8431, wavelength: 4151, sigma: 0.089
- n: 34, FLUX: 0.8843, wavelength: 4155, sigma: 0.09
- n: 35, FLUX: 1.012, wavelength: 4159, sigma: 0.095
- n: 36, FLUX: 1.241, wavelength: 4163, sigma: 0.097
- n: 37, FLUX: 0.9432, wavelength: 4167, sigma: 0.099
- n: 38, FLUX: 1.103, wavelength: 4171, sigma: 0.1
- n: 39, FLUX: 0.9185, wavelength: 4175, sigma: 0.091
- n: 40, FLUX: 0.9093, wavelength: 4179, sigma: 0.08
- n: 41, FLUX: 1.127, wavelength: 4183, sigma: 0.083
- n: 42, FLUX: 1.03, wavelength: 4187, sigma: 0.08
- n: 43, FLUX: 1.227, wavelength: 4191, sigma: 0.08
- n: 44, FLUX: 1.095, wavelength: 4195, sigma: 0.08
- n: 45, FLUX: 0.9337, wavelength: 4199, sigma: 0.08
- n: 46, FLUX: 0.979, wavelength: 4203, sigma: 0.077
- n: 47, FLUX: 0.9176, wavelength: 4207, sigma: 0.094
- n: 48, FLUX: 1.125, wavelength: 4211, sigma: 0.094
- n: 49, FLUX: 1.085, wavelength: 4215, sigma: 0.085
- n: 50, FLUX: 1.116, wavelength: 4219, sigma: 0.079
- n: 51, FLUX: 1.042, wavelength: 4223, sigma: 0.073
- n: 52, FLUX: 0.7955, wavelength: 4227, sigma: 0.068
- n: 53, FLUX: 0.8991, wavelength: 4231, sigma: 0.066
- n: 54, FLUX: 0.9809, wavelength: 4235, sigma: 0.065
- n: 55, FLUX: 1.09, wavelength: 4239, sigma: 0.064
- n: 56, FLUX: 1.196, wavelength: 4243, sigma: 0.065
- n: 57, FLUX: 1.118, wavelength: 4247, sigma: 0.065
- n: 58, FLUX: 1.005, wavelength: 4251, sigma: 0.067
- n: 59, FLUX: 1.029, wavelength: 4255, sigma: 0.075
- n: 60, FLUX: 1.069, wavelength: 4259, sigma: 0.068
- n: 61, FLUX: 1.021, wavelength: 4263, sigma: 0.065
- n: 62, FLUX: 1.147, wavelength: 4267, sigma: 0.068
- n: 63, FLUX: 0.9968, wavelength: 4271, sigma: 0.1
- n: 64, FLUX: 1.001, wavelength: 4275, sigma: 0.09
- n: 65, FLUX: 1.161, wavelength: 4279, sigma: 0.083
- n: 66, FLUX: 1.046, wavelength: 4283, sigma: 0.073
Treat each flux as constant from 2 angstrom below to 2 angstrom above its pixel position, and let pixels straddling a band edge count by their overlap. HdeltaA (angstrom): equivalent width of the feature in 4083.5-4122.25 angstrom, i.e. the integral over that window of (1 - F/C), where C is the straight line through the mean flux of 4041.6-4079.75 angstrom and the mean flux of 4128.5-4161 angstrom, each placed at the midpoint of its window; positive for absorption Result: 2.0 angstrom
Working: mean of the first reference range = 1.12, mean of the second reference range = 1.03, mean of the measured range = 1.02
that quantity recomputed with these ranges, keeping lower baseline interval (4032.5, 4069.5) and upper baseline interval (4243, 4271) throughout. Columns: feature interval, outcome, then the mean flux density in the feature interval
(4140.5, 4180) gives 2.8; 1.02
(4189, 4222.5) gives 0.7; 1.06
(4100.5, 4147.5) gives 2.3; 1.05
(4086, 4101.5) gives 1.5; 1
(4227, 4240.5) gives 1.5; 0.957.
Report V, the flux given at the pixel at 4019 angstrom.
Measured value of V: 1.002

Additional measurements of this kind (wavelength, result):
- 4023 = 0.9939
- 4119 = 1.01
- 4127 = 1.058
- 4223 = 1.042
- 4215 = 1.085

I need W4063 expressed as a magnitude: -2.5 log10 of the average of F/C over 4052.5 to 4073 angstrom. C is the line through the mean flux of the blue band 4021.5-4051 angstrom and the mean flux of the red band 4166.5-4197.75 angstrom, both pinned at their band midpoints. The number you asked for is 0.09 mag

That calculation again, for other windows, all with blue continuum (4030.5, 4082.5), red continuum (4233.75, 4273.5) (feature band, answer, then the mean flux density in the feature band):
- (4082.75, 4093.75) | 0.04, 1.05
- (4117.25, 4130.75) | 0.09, 0.997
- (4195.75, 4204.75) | 0.11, 0.975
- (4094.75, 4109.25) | 0.14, 0.957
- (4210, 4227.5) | 0.02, 1.05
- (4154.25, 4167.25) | 0.04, 1.04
